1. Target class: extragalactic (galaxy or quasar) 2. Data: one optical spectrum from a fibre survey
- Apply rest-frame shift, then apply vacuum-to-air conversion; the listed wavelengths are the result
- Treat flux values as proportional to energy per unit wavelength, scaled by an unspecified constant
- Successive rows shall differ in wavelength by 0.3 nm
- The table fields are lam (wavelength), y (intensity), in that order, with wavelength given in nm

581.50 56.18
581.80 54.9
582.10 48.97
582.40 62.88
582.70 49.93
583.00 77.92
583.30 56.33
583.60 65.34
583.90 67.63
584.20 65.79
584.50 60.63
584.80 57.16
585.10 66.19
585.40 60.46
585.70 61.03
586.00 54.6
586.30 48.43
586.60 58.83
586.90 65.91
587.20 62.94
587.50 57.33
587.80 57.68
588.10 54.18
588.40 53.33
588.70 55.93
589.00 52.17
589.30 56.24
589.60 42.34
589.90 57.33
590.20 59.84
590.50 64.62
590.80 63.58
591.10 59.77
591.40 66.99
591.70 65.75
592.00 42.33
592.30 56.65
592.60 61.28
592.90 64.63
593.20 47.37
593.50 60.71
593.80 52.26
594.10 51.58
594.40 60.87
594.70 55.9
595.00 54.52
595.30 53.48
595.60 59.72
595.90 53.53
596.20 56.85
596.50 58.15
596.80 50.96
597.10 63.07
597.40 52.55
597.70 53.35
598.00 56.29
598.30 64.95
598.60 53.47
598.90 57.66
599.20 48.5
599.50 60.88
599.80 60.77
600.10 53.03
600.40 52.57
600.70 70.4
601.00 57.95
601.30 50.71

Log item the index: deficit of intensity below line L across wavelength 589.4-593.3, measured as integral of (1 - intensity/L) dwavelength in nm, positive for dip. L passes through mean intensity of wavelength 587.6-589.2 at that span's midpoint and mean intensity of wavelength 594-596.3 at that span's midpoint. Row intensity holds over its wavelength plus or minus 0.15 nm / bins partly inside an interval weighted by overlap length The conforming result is -0.19 nm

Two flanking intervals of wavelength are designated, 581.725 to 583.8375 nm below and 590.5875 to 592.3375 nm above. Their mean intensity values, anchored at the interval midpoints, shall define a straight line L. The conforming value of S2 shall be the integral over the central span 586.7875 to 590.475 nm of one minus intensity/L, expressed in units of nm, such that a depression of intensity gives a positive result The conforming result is 0.20 nm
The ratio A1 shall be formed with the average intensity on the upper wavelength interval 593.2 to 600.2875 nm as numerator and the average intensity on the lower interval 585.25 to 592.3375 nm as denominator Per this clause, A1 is 1.0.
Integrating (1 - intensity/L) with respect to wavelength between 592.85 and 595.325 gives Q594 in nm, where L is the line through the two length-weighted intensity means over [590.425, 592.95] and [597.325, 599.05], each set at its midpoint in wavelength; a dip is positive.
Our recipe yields 0.15 nm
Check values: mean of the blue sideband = 60.3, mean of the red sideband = 56.5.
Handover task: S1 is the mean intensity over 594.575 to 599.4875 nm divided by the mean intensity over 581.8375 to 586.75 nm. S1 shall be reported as 0.9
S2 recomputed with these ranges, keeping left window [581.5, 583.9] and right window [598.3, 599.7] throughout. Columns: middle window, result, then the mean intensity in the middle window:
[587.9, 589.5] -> 0.12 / 54.1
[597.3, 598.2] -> 0.03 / 54.8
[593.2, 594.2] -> 0.06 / 53.9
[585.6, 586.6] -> 0.07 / 55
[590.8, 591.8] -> -0.10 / 64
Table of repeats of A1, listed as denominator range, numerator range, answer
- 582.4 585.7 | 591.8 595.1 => 0.88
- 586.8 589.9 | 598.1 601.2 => 1.04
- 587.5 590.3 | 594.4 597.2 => 1.04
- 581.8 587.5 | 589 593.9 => 0.95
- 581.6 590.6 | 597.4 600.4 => 0.96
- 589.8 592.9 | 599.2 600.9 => 0.97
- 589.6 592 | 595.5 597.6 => 0.94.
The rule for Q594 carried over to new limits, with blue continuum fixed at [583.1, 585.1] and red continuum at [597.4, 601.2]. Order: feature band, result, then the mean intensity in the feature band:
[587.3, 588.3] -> 0.080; 56.6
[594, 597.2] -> 0.129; 56.2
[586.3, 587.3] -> 0.023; 60.4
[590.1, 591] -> -0.033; 62.7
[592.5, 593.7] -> 0.028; 58.1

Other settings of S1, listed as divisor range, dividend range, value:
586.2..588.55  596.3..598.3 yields 0.98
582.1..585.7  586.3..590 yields 0.90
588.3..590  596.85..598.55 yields 1.09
